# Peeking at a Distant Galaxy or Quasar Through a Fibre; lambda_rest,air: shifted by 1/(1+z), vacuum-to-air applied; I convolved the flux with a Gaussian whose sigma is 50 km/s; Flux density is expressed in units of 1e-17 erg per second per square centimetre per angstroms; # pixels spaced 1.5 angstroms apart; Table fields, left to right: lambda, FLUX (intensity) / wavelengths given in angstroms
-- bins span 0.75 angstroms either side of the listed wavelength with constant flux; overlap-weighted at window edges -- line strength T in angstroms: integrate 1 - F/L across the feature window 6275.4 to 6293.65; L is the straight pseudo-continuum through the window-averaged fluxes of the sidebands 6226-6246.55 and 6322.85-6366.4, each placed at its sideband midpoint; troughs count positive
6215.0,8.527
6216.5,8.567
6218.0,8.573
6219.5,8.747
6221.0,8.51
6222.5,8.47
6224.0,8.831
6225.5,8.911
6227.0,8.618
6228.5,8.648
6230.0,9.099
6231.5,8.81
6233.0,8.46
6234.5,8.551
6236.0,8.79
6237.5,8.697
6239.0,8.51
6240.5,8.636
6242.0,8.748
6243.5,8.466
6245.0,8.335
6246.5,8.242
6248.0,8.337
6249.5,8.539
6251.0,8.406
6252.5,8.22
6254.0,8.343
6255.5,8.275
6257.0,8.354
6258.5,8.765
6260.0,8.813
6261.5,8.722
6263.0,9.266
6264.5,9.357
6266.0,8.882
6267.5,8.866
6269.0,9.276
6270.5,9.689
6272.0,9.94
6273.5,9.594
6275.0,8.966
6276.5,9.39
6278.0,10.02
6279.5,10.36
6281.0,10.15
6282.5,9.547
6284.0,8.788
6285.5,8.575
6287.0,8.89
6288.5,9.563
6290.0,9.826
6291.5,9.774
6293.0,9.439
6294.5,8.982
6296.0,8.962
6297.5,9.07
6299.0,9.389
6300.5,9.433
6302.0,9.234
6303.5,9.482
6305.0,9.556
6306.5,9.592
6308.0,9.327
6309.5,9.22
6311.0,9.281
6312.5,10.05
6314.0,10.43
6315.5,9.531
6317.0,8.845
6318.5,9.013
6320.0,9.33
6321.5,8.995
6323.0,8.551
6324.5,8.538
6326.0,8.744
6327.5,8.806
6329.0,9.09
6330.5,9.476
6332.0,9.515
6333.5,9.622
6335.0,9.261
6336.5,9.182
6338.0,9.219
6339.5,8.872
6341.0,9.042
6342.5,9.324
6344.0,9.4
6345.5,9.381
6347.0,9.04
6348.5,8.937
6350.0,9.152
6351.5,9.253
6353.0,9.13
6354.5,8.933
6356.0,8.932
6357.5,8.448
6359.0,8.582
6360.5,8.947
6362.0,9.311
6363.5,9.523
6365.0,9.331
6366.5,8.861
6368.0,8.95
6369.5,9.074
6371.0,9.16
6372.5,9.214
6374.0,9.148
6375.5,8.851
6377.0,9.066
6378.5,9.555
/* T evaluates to -1.4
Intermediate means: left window 8.63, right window 9.09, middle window 9.52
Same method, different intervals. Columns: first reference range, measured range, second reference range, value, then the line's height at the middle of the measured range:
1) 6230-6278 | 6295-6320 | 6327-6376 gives -1.15 angstroms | 8.98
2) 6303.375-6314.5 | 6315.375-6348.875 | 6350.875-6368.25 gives 0.80 angstroms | 9.34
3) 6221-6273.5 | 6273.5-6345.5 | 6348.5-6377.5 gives -3.34 angstroms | 8.9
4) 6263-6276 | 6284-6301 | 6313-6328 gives -0.04 angstroms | 9.22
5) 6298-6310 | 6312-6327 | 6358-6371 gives 0.22 angstroms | 9.32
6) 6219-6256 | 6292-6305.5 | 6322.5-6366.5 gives -0.64 angstroms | 8.87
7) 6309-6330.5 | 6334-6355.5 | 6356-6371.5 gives -0.16 angstroms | 9.09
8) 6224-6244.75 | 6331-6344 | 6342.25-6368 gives -0.35 angstroms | 9.02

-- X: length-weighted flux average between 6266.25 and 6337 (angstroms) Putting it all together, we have 9.34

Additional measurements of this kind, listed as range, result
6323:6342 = 9.09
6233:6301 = 9.01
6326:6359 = 9.12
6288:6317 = 9.46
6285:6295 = 9.32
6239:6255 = 8.43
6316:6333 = 9.01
